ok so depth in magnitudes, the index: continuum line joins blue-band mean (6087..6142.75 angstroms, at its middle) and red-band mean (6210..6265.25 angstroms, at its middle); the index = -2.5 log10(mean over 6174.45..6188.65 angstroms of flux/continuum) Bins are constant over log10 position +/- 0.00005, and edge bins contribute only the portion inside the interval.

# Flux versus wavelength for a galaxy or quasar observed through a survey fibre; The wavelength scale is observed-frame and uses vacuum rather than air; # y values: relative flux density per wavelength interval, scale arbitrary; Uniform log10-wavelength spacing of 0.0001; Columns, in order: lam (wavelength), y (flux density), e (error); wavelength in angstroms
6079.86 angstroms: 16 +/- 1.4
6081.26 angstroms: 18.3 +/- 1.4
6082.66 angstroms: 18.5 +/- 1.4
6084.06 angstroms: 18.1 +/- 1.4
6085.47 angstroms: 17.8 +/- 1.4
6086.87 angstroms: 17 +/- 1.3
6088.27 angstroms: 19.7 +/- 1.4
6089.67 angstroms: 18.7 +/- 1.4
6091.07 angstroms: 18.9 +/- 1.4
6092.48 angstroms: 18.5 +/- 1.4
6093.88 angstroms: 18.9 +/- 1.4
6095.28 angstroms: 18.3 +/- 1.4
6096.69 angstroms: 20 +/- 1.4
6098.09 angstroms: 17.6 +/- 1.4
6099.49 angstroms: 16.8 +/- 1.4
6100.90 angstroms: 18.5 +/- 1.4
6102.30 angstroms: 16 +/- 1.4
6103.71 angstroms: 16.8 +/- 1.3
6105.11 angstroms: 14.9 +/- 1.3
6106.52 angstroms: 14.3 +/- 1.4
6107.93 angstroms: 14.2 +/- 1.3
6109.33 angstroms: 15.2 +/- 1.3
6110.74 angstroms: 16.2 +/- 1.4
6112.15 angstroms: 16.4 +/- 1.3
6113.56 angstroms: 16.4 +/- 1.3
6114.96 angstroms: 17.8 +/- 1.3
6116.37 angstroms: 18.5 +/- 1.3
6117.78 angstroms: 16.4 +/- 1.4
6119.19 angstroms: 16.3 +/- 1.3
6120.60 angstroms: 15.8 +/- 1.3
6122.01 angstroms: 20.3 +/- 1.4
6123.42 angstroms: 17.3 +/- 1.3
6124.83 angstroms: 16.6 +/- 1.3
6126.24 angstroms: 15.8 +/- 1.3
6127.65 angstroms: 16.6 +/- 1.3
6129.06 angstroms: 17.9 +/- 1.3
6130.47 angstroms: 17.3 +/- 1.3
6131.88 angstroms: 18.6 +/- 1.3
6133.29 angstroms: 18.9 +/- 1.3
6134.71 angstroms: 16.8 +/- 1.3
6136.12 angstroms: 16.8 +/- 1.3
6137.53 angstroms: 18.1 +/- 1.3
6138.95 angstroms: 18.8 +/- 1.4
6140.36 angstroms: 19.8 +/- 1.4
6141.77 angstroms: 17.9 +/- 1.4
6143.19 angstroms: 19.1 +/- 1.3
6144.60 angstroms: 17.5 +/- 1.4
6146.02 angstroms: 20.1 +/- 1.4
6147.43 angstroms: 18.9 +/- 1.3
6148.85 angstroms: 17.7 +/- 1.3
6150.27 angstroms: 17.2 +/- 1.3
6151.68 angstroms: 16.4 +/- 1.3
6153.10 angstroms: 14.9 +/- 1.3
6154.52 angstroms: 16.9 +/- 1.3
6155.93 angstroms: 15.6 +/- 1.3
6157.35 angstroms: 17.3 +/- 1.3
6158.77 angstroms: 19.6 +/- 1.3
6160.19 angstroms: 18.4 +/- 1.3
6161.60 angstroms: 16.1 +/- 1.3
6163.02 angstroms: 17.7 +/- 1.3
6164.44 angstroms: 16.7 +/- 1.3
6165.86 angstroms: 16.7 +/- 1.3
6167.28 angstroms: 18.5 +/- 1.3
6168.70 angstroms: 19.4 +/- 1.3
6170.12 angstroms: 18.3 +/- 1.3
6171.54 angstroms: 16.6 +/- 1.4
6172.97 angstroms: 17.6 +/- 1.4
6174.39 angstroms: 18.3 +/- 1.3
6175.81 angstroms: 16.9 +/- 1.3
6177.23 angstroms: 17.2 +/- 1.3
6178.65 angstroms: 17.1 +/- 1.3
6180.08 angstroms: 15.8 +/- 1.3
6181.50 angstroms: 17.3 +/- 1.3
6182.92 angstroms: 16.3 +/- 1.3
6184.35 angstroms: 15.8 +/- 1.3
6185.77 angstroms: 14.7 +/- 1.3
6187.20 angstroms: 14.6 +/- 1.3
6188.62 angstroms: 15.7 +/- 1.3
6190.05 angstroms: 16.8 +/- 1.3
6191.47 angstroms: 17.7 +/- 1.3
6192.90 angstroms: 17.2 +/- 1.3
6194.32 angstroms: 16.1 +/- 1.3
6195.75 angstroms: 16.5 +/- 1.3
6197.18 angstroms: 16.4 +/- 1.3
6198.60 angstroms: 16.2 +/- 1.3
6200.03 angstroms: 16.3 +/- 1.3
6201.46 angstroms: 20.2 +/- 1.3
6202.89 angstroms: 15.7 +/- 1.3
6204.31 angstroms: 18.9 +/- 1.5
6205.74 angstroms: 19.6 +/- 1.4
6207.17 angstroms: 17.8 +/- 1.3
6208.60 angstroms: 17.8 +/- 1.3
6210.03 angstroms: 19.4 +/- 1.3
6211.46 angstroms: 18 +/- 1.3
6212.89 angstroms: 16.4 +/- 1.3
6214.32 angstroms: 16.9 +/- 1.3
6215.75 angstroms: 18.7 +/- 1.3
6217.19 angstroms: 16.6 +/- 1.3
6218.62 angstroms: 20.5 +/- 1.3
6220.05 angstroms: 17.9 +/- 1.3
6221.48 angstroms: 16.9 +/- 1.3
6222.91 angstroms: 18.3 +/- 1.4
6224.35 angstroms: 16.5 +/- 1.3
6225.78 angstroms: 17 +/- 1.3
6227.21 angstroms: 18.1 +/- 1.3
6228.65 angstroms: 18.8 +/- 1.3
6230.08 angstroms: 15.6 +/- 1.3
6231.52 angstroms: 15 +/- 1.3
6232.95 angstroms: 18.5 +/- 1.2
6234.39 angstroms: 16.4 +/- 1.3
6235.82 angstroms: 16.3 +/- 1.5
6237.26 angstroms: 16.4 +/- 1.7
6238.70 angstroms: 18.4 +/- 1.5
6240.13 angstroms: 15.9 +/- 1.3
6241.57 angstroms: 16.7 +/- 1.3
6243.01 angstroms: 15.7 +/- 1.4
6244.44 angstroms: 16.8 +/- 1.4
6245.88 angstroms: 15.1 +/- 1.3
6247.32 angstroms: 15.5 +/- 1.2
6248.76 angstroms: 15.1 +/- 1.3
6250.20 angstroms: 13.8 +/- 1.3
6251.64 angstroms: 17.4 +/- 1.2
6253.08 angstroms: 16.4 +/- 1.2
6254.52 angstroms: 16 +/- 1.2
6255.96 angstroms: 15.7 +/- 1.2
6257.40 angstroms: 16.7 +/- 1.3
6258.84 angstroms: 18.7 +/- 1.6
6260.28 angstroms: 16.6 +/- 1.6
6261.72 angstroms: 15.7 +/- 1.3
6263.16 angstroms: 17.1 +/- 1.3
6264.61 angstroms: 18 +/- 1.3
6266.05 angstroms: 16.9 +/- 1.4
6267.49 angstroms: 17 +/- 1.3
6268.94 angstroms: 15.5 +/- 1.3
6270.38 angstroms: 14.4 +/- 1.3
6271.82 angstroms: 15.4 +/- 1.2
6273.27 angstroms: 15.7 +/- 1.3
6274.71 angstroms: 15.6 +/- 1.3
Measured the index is 0.06 mag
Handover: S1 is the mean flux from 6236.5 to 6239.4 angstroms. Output 17.3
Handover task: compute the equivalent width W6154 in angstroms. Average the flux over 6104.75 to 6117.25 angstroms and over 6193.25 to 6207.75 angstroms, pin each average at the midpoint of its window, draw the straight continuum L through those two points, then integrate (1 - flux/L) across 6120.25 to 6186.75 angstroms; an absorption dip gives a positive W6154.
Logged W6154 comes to -3.2 angstroms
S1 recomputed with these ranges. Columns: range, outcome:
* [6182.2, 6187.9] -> 15.3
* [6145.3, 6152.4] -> 18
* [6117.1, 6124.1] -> 17.2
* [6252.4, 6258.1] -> 16.2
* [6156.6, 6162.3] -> 17.8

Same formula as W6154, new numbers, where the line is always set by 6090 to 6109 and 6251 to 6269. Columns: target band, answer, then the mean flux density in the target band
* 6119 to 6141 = -0.7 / 17.6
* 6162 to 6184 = -0.4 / 17.3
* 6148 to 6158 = 0.3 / 16.6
